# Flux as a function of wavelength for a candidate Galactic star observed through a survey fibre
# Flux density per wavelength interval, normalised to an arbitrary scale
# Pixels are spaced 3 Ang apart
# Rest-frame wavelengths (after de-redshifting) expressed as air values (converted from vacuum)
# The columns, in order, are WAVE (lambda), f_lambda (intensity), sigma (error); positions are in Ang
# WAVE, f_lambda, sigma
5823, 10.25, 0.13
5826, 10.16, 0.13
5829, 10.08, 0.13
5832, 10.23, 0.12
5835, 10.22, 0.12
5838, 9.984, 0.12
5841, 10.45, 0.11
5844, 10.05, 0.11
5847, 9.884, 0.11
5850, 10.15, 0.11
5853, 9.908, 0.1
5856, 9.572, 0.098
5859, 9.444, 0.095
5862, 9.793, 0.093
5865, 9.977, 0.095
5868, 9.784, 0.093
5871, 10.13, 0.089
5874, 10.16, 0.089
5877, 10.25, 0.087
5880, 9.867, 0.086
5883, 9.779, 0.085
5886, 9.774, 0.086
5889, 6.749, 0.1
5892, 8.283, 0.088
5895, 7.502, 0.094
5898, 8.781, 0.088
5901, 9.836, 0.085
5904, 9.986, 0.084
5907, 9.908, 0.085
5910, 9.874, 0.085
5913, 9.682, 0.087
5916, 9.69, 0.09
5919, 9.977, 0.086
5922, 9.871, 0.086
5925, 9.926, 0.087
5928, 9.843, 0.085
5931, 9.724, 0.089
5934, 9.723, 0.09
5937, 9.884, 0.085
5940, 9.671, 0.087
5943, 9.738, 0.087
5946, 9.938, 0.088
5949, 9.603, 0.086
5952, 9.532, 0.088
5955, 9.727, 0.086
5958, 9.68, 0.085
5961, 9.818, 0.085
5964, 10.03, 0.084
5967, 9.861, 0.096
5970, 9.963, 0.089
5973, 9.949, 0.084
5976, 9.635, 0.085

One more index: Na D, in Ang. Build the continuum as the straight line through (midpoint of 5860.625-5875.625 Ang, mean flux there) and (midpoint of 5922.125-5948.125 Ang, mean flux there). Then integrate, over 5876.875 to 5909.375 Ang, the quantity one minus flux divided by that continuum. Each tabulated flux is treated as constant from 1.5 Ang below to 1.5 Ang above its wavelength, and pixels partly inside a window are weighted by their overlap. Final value 2.6 Ang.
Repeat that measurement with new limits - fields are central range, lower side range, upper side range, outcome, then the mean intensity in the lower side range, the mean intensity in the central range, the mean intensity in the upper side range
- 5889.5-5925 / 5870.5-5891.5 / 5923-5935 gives 1.11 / 9.44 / 9.35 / 9.81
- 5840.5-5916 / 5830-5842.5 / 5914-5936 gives 3.44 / 10.2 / 9.57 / 9.82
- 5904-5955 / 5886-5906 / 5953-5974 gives -3.05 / 8.65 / 9.79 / 9.85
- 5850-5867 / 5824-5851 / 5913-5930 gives 0.48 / 10.1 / 9.78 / 9.84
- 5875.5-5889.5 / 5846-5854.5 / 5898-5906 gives 0.49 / 9.99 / 9.46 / 9.7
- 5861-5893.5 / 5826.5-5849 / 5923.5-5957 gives 1.59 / 10.1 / 9.5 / 9.75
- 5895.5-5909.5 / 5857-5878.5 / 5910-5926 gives 0.52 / 9.93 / 9.49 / 9.83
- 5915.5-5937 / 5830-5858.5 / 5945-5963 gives -0.08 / 10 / 9.83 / 9.72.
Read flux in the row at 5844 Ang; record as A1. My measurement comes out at 10.05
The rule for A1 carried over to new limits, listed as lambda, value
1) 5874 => 10.16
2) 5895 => 7.502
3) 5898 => 8.781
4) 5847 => 9.884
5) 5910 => 9.874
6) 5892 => 8.283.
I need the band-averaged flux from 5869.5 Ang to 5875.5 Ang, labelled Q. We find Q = 10.1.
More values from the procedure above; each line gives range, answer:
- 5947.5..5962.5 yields 9.67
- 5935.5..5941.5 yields 9.78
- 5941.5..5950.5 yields 9.76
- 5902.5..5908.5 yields 9.95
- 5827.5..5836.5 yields 10.2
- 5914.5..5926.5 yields 9.87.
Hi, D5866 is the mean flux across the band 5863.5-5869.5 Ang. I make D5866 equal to 9.88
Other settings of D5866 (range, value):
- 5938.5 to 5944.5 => 9.7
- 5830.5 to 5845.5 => 10.2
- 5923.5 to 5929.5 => 9.88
